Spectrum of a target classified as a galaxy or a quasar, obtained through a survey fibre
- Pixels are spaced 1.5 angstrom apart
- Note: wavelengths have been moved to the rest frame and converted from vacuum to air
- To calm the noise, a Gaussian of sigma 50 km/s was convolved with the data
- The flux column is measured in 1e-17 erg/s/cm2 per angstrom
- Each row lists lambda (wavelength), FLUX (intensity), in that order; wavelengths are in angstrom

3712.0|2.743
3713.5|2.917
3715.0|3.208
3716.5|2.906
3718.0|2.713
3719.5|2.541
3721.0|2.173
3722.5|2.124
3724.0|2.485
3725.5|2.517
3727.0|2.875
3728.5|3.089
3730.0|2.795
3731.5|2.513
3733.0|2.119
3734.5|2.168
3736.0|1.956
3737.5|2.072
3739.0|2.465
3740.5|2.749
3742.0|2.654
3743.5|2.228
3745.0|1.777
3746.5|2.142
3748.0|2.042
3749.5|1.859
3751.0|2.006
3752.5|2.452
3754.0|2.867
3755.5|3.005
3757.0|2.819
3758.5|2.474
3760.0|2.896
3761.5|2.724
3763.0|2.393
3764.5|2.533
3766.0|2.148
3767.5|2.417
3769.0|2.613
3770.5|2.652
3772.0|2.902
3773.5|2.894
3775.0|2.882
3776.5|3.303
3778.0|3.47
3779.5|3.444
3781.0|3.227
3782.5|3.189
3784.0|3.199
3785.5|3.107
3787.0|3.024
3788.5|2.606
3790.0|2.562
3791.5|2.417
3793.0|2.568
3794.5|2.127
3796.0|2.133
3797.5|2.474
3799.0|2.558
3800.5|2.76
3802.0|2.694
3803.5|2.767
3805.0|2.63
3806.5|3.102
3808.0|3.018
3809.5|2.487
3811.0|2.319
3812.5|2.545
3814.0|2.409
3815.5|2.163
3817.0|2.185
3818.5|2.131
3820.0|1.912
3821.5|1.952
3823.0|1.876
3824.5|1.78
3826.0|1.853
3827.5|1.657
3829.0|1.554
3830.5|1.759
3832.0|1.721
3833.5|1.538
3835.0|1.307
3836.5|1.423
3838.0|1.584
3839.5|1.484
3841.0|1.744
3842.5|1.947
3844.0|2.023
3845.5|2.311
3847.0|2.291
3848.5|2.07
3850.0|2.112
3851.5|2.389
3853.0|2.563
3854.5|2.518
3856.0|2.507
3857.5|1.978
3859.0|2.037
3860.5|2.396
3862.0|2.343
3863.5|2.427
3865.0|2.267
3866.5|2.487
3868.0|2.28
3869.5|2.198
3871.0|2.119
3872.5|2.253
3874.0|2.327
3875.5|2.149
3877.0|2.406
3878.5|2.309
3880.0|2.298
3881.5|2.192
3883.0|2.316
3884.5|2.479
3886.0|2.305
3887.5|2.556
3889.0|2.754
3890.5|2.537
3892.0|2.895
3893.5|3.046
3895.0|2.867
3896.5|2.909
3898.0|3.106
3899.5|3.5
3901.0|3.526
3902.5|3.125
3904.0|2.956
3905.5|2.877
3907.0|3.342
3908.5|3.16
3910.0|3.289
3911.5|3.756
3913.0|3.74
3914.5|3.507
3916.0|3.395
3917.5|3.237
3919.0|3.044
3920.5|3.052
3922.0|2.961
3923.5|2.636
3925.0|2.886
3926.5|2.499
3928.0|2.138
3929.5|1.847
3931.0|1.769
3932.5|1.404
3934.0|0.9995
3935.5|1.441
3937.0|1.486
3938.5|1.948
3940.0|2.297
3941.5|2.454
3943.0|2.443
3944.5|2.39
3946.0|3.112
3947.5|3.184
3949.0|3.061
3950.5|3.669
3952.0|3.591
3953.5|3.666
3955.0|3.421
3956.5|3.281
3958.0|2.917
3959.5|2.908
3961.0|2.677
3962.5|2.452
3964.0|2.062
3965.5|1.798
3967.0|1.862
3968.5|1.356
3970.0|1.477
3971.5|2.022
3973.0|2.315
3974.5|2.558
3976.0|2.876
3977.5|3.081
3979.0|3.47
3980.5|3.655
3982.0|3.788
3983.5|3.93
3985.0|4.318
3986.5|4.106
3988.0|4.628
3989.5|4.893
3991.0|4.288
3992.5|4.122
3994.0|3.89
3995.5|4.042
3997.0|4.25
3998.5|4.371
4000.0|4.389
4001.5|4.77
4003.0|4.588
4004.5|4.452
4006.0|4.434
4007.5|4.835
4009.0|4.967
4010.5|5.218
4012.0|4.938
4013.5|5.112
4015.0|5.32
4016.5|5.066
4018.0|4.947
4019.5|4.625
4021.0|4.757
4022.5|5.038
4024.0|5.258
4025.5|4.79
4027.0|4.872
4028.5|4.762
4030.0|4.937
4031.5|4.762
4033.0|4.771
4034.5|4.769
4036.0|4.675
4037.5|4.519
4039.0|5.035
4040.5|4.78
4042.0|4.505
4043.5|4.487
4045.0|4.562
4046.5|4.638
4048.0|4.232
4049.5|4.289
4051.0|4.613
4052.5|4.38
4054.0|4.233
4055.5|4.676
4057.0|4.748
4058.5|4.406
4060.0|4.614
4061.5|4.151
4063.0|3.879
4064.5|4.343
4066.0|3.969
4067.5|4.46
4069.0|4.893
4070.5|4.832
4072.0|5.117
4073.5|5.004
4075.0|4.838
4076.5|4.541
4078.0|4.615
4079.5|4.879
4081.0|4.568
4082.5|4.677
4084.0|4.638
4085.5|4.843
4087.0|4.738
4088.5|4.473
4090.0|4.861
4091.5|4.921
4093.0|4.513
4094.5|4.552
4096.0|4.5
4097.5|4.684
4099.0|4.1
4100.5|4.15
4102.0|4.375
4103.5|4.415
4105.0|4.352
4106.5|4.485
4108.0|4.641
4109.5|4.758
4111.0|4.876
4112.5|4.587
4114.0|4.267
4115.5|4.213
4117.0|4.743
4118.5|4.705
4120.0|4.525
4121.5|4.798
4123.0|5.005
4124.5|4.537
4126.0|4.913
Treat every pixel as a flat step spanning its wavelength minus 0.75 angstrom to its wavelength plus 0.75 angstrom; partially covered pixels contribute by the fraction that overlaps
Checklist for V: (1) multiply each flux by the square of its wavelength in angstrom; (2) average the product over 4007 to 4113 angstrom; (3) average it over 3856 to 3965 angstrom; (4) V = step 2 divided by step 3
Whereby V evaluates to 1.9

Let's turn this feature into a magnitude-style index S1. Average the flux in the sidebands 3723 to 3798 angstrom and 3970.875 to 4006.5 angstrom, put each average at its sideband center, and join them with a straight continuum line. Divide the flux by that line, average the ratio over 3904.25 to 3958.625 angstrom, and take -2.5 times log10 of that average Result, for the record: 0.27 mag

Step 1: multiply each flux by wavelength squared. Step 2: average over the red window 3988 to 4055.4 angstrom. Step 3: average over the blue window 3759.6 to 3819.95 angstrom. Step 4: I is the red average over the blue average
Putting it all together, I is 1.96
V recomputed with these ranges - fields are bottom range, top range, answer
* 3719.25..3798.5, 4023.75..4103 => 2.08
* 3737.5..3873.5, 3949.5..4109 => 2.00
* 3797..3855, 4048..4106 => 2.41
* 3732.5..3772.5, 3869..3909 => 1.20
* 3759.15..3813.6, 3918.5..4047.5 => 1.47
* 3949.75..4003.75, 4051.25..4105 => 1.42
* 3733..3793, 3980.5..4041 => 2.01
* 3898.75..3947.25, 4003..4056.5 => 1.86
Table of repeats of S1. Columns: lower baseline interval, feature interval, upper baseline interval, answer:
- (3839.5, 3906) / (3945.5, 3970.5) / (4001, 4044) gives 0.347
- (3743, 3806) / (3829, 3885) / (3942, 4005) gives 0.356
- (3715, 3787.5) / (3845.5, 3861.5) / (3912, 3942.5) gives 0.105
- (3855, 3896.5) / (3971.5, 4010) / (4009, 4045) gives 0.075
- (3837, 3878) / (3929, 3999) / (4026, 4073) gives 0.213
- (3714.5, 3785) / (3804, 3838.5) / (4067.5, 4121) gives 0.420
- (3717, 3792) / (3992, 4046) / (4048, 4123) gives -0.133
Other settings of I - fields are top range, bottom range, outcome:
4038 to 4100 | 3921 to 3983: 1.91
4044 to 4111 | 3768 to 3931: 2.02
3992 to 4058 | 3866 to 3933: 1.82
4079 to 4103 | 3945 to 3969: 1.74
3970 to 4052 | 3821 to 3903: 2.08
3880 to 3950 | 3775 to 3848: 1.22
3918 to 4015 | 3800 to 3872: 1.60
